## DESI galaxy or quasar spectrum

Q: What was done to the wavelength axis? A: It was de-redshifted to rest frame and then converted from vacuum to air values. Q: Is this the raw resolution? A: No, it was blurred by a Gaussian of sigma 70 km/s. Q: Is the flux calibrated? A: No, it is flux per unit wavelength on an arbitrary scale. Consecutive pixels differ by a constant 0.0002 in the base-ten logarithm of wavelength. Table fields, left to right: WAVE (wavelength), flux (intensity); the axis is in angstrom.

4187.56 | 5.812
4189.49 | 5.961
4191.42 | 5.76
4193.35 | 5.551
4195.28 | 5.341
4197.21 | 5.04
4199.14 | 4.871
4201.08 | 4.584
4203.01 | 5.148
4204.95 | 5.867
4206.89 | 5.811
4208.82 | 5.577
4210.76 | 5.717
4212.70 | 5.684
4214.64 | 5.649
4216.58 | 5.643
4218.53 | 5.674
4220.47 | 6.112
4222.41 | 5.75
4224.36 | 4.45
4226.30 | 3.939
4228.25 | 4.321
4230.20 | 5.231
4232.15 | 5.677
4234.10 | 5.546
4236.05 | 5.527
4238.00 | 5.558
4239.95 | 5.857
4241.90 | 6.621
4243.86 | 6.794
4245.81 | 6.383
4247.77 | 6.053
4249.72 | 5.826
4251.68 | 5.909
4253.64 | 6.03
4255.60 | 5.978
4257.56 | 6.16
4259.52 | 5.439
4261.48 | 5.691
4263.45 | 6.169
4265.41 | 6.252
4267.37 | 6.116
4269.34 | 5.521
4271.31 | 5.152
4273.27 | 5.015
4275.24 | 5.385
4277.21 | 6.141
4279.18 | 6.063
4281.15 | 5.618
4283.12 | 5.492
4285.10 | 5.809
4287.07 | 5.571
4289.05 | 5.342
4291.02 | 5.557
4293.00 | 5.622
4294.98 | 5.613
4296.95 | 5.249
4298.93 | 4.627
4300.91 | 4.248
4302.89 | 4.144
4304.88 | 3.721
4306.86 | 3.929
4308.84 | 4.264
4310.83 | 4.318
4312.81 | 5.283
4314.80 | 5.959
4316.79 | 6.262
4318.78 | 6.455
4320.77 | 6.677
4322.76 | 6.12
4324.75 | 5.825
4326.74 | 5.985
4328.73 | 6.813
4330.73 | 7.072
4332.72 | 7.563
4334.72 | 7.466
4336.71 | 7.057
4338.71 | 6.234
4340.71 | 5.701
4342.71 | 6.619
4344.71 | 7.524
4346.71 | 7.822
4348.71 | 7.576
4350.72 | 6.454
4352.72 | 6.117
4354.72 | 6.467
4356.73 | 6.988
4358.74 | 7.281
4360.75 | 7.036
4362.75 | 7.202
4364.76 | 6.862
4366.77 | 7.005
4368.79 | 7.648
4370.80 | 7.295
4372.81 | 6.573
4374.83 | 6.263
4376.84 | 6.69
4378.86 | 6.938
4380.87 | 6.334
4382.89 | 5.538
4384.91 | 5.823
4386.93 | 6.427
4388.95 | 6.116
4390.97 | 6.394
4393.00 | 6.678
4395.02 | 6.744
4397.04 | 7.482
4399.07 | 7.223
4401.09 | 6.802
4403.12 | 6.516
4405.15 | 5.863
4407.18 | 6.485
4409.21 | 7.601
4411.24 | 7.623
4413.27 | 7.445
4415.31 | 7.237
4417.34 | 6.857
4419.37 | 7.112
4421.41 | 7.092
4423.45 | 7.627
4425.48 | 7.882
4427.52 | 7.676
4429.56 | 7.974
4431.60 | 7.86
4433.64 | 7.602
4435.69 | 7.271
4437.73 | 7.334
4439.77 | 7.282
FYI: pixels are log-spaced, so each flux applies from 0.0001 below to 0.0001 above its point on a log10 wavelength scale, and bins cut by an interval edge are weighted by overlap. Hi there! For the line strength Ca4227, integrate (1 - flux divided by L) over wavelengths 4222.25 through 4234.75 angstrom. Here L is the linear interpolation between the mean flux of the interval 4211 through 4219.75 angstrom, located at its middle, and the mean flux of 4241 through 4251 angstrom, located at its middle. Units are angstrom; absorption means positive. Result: 2.2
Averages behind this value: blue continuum 5.68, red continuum 6.32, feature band 4.92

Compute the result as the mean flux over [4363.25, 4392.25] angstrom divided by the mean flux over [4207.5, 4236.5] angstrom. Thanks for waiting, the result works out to 1.22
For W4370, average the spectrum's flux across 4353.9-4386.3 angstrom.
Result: 6.74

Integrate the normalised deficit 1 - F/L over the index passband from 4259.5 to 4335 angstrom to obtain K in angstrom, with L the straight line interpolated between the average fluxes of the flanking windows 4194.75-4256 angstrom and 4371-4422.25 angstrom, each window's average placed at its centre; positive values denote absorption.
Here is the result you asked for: 5.46 angstrom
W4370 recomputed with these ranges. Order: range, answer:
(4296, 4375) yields 6.25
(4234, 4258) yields 6.03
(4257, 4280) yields 5.75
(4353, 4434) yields 6.95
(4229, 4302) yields 5.69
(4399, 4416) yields 6.96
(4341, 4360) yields 6.93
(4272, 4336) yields 5.61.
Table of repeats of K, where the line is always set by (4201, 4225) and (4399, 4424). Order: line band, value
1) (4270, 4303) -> 4.0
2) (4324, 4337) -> -0.8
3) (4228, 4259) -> -0.4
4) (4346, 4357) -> -0.5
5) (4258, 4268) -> 0.0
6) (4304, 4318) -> 3.2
